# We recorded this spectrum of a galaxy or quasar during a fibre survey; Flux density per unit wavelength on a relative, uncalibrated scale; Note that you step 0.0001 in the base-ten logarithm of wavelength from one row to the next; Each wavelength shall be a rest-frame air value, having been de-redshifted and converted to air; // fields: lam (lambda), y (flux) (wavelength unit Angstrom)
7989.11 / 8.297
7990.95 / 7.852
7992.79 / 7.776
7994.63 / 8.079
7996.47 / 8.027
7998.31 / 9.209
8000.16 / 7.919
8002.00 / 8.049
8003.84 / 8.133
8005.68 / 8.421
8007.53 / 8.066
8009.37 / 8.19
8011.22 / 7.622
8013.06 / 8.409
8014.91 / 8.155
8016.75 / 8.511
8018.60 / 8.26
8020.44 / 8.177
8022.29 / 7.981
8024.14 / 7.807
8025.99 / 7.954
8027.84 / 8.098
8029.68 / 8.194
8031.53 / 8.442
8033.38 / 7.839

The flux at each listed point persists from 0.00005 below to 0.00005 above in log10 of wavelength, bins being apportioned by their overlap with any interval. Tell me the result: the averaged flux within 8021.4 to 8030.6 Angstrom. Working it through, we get 8.01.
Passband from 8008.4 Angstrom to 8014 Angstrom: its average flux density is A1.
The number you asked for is 8.07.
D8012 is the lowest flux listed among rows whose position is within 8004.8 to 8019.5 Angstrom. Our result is 7.622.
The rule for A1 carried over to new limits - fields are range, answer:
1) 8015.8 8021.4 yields 8.32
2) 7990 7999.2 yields 8.19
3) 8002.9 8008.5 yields 8.21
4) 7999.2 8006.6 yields 8.14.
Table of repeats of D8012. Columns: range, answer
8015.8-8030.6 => 7.807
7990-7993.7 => 7.776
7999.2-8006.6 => 7.919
